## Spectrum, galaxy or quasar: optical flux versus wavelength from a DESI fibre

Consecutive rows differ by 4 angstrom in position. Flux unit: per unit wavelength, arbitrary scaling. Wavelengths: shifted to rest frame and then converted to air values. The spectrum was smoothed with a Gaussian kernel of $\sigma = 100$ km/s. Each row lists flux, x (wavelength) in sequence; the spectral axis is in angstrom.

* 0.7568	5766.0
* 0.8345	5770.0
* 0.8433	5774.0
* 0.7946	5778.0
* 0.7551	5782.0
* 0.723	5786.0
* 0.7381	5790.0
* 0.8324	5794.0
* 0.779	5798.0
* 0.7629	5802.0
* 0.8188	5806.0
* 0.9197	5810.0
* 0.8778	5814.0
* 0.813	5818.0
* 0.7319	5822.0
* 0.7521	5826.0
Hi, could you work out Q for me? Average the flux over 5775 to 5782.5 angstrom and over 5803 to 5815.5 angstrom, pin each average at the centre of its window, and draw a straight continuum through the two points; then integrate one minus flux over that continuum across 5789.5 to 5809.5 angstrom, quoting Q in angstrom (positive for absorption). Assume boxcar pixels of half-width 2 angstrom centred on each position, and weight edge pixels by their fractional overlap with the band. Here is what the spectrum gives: 0.9 angstrom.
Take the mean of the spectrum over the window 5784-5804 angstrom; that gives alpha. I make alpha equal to 0.767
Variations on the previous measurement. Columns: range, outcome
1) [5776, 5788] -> 0.758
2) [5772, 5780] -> 0.819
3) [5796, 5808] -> 0.787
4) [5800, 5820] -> 0.838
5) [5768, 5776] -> 0.839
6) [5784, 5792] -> 0.731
